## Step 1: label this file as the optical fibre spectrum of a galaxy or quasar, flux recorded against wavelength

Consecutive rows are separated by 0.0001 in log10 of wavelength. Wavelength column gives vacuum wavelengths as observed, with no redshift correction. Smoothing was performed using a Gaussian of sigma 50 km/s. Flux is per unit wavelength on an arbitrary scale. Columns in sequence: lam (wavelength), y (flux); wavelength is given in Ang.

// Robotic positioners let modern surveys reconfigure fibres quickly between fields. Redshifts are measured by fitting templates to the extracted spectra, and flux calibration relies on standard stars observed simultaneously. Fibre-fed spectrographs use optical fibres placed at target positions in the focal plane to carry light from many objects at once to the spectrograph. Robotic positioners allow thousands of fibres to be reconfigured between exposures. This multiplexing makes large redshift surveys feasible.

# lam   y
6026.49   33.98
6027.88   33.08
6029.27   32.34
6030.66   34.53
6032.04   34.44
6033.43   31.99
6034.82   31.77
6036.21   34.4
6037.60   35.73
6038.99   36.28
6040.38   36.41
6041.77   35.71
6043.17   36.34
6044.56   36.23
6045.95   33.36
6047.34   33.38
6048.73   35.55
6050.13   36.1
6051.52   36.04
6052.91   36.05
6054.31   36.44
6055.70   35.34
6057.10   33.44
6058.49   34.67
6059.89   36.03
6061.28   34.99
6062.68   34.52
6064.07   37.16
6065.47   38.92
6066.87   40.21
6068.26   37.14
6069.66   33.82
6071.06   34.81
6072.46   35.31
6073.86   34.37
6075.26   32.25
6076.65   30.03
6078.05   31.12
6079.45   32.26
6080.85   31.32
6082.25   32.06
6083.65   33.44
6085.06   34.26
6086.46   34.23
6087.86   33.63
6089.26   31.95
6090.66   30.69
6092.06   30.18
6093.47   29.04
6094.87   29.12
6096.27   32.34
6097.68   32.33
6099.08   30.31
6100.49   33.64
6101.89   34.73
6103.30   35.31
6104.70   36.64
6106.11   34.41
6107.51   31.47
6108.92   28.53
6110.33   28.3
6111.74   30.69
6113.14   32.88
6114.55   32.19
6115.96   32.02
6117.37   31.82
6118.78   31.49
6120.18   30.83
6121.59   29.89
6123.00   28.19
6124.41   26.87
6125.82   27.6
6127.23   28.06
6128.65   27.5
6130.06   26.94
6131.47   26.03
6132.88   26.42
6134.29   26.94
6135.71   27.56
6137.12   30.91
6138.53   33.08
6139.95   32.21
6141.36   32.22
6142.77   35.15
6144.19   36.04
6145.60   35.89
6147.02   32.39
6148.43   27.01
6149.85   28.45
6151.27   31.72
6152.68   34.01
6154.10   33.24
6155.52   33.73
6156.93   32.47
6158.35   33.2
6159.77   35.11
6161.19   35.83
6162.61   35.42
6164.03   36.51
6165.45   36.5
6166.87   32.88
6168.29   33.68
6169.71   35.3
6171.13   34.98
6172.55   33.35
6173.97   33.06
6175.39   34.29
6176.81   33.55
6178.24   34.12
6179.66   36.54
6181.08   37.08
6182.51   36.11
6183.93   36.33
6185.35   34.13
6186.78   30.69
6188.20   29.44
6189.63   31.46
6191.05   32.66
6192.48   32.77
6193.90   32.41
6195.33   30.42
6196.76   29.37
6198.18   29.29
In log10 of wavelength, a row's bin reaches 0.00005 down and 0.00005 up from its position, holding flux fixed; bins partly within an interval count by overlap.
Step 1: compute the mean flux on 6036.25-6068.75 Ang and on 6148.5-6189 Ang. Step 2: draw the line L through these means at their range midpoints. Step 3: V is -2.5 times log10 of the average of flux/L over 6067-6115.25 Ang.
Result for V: 0.08 mag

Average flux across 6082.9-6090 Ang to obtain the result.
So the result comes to 33.5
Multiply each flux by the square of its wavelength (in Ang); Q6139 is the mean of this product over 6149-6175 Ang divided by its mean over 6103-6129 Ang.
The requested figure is 1.1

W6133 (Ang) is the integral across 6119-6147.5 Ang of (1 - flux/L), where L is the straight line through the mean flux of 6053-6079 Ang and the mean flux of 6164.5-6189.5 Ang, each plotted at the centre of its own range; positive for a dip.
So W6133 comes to 3.7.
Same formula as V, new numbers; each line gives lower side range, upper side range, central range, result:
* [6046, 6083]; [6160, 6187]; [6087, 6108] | 0.08 mag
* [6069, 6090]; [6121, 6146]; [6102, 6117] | -0.04 mag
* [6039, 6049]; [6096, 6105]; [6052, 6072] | -0.04 mag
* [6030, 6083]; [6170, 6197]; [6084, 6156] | 0.10 mag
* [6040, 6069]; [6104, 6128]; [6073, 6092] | 0.04 mag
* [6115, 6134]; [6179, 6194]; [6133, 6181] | -0.06 mag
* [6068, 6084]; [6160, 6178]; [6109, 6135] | 0.16 mag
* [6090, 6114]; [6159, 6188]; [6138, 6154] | 0.03 mag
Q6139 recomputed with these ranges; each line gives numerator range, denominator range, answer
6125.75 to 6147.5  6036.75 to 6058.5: 0.88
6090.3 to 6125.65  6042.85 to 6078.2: 0.90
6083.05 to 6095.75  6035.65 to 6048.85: 0.91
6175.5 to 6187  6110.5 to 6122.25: 1.14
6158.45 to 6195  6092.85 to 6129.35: 1.12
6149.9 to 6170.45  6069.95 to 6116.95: 1.08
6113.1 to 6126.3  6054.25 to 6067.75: 0.85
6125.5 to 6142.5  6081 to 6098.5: 0.92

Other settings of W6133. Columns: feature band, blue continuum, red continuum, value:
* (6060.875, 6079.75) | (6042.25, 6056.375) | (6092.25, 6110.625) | -0.4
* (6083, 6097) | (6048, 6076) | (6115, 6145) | 0.6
